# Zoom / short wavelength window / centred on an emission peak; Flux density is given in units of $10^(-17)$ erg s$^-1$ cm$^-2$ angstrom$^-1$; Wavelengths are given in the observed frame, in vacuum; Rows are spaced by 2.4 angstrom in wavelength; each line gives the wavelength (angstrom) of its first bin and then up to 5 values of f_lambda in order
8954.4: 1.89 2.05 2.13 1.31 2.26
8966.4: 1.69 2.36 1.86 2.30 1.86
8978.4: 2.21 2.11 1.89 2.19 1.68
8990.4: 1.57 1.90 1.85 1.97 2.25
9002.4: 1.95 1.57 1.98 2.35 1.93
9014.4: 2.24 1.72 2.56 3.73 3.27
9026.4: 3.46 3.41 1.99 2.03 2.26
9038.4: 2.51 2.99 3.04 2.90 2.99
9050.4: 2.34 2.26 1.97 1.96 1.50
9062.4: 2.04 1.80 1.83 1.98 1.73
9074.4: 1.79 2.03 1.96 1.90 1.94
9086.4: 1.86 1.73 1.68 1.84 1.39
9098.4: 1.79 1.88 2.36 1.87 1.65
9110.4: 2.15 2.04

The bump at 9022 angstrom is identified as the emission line [S II]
